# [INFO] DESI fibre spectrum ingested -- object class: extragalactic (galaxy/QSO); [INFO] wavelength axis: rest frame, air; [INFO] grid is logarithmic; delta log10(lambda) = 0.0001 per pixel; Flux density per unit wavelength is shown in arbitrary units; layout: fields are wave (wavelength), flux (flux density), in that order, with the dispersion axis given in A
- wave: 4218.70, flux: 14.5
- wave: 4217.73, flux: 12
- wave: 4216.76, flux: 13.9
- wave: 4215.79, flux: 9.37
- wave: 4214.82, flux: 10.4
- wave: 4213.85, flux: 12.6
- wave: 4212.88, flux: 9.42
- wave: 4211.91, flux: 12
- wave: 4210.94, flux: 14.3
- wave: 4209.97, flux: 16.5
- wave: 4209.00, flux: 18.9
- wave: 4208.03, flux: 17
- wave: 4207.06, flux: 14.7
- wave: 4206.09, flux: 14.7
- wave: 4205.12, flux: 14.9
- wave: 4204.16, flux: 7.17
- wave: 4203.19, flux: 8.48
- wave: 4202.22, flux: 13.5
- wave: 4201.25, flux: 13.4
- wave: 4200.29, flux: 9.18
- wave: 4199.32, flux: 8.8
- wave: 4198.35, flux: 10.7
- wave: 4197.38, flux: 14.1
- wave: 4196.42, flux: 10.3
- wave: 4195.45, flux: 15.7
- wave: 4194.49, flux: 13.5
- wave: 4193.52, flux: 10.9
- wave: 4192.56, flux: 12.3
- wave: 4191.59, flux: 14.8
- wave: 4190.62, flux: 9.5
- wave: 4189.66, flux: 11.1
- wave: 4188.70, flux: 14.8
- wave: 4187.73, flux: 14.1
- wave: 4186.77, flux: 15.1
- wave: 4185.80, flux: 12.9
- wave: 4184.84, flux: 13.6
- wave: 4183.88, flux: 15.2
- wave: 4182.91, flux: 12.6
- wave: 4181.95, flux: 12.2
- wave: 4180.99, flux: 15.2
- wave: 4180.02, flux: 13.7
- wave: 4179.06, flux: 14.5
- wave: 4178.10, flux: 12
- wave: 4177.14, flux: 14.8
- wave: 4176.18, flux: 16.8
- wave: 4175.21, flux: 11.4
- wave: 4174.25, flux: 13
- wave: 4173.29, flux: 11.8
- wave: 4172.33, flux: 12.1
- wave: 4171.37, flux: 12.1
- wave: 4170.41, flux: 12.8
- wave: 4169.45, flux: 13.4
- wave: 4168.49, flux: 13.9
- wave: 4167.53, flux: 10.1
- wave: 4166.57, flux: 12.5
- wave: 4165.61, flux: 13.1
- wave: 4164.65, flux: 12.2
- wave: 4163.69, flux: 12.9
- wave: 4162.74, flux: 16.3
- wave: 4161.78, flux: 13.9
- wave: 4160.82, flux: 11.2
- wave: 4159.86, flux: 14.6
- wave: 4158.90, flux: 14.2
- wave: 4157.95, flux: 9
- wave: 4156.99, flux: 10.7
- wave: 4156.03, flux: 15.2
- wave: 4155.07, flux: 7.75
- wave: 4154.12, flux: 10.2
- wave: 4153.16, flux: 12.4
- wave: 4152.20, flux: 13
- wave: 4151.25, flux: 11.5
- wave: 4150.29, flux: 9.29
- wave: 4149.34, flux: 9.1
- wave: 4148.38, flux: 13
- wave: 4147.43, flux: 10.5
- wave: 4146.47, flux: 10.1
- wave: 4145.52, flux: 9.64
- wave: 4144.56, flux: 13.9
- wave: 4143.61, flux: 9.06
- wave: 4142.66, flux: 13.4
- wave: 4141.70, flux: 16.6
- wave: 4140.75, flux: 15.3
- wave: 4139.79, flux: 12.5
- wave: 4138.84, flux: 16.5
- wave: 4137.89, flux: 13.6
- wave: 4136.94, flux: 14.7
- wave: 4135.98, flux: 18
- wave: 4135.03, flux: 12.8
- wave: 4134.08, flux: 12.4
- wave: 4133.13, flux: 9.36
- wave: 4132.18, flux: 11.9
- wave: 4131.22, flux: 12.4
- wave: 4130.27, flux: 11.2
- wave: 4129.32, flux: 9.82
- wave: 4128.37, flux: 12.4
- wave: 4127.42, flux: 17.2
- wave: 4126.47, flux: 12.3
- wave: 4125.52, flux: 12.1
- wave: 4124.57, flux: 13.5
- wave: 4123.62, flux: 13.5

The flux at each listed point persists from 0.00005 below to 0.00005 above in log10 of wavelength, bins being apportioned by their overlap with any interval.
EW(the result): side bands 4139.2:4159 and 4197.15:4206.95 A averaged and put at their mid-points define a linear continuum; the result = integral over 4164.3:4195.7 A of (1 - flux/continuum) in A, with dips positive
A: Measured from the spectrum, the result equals -4.10 A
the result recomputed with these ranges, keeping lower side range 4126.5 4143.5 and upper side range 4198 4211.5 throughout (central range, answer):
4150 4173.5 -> 1.7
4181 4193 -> -0.1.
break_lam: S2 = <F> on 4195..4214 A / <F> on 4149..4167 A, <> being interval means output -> 1.06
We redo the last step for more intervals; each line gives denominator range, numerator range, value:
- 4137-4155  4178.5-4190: 1.13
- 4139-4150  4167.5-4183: 1.08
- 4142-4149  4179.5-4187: 1.20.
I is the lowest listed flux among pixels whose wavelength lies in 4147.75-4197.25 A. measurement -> 7.75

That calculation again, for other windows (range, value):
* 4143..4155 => 9.06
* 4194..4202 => 8.8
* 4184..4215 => 7.17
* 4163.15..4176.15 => 10.1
